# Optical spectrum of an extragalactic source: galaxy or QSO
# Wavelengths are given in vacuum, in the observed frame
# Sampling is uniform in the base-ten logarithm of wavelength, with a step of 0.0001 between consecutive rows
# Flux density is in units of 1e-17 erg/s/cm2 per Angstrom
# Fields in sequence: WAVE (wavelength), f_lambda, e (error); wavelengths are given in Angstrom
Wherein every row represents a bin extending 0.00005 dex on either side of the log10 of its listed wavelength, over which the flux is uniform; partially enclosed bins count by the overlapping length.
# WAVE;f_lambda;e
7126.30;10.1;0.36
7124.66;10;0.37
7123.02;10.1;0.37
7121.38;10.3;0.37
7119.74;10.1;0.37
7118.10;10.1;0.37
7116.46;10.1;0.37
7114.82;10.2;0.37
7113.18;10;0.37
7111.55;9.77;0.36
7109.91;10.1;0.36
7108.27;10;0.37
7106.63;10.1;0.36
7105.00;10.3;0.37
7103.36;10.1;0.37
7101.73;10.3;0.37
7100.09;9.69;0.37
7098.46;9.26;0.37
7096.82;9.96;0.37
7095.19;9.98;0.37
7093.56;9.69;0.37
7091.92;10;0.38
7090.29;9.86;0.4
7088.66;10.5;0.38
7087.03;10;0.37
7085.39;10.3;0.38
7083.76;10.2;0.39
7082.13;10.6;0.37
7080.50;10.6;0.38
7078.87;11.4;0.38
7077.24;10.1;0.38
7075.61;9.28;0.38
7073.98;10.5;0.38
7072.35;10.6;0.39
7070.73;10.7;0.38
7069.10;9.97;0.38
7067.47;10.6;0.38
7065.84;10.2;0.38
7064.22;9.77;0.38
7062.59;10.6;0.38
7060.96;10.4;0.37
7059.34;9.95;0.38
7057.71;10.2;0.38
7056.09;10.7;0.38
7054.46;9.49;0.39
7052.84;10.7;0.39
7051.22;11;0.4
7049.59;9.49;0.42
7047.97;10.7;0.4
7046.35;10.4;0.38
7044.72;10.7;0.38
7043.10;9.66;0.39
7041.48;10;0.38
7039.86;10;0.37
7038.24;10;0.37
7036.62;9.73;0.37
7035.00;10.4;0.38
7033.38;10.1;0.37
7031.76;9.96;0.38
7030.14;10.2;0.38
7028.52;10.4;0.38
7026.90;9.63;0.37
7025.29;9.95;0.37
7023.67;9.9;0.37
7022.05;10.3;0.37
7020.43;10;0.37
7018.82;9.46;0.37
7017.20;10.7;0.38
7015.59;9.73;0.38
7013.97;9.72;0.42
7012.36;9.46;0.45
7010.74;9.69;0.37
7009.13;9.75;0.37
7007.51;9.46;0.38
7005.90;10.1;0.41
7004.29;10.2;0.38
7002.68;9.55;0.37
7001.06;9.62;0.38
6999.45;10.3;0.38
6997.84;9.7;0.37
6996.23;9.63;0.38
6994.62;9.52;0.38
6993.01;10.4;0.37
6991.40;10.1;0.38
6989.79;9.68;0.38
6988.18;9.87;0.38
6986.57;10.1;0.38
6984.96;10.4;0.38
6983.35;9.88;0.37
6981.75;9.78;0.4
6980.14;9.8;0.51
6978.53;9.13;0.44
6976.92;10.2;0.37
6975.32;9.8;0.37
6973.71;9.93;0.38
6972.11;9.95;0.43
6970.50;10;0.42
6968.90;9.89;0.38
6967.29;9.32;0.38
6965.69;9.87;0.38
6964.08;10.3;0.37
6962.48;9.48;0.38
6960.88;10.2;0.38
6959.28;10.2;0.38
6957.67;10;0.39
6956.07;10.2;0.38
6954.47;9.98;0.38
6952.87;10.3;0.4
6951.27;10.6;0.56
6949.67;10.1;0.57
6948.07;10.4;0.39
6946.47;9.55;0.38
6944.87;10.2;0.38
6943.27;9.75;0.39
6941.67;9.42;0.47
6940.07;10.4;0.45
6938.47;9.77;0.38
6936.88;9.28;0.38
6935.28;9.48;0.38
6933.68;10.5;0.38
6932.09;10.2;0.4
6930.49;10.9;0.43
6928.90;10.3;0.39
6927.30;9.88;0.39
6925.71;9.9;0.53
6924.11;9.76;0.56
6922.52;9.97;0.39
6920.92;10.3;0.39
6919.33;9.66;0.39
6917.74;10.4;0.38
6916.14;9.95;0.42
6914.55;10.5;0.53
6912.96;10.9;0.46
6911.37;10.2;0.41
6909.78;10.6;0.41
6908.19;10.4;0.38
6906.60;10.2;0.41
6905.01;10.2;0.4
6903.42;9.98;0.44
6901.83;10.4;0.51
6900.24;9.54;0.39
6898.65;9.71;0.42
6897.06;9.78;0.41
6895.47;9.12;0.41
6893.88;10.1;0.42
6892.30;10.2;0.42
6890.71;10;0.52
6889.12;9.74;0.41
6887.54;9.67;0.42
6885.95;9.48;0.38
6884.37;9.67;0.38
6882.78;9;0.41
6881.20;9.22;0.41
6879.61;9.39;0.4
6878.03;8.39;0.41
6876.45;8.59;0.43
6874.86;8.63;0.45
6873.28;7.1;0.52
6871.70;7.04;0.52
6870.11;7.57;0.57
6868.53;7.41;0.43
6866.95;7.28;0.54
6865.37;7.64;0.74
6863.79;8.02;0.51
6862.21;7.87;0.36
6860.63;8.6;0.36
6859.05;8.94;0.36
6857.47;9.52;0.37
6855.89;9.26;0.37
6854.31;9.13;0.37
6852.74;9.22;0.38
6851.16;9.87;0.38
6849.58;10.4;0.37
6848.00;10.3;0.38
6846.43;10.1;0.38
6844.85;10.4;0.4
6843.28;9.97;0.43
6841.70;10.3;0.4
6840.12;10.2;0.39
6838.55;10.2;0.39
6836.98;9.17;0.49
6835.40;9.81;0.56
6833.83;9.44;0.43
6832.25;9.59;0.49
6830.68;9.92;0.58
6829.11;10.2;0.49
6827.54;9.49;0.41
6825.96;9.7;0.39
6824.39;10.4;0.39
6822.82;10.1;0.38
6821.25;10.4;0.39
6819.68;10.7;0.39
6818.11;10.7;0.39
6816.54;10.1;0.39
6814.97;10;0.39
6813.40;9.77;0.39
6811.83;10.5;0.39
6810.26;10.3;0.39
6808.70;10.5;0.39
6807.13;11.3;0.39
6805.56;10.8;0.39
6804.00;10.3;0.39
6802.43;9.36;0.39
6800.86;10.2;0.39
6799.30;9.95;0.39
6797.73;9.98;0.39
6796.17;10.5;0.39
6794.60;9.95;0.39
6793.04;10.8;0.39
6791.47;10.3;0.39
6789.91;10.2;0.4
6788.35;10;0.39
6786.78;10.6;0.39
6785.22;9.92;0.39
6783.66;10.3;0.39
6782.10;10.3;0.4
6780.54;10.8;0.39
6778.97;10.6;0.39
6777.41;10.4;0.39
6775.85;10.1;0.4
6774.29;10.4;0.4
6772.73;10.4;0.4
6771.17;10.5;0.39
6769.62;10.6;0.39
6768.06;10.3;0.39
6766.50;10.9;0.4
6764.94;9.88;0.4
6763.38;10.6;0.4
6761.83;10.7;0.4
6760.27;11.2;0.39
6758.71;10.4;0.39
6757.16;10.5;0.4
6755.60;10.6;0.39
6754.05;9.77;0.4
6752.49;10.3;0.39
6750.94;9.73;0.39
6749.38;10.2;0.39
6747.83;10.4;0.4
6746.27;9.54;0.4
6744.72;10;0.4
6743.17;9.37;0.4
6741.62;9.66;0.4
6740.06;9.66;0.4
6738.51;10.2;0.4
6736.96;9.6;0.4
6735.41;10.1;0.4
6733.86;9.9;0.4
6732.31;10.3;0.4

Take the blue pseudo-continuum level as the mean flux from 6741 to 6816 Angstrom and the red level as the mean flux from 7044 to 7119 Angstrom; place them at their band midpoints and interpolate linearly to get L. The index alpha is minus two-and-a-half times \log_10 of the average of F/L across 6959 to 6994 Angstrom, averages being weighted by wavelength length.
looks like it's 0.03 mag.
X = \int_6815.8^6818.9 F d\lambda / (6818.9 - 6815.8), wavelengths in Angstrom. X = 10.4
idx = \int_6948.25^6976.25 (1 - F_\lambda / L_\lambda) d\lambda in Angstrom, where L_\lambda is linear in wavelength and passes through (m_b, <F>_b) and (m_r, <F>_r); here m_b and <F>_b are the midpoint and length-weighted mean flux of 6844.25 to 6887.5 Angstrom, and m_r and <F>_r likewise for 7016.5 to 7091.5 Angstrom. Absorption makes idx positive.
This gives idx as -1.42 Angstrom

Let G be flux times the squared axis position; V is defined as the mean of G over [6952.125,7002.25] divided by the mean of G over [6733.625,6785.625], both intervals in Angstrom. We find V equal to 1.03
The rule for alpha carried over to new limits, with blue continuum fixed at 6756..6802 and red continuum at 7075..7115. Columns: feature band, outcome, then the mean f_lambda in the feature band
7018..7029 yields 0.024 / 9.94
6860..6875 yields 0.321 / 7.67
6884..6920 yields 0.026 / 10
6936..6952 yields 0.031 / 9.94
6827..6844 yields 0.052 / 9.85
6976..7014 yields 0.038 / 9.84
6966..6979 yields 0.044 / 9.8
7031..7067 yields -0.006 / 10.2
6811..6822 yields 0.004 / 10.3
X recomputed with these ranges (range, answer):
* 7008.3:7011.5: 9.71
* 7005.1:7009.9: 9.76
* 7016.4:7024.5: 10.1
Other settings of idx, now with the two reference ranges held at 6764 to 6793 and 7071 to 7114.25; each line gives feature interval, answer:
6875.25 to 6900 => 1.99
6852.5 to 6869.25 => 3.07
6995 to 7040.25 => 1.23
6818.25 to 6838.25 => 0.76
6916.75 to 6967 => 1.05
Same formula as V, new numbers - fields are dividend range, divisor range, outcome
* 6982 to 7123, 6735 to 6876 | 1.10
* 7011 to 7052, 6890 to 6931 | 1.03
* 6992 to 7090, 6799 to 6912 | 1.11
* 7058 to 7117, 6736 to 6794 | 1.09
